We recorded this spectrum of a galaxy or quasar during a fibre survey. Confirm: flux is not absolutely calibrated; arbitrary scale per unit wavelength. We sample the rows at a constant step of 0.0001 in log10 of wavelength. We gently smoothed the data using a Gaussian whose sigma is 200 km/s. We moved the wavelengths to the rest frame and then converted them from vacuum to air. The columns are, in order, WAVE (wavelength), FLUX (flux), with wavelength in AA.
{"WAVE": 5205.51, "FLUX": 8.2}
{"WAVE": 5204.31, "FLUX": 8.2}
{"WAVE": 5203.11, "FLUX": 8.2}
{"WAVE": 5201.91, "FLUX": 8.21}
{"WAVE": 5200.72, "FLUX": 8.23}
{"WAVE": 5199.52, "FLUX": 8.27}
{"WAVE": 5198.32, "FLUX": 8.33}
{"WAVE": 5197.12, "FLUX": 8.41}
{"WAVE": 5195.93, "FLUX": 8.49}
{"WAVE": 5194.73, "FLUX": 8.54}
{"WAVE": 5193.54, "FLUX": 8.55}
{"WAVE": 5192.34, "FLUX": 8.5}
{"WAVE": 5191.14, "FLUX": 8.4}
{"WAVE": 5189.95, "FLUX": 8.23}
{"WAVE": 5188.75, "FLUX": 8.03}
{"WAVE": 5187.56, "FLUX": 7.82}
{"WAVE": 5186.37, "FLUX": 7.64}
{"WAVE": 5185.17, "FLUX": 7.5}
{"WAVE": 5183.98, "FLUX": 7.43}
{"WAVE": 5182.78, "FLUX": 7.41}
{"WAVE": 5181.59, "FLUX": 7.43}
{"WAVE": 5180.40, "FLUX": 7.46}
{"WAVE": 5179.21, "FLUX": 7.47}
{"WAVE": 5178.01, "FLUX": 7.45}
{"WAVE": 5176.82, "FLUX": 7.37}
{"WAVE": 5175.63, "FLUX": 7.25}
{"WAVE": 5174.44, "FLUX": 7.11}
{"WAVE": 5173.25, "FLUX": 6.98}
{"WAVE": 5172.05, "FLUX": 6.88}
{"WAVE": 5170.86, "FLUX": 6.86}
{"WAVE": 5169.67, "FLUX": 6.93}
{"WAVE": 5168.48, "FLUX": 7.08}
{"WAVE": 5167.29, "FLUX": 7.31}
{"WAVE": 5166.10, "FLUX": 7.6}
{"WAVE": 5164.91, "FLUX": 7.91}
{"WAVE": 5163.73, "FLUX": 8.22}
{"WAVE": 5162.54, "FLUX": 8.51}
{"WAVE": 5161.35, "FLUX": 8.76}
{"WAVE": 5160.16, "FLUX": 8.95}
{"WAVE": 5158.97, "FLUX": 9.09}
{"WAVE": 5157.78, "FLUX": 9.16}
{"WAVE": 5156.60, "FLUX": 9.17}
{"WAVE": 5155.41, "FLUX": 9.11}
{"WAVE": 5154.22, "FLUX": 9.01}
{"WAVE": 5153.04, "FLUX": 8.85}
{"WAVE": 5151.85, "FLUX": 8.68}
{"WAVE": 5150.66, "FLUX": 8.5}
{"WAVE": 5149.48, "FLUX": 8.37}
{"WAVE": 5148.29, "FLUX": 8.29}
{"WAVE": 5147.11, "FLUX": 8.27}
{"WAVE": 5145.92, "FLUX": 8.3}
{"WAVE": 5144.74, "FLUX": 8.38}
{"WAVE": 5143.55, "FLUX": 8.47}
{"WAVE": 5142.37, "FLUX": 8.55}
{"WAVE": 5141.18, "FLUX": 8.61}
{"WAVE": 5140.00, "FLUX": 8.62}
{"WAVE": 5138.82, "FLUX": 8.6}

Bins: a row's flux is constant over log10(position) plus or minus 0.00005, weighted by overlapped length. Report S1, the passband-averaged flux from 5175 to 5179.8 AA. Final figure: 7.38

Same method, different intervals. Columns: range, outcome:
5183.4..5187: 7.53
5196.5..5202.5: 8.3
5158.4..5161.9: 8.93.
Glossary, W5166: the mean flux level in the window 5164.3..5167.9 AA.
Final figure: 7.63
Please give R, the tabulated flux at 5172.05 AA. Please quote 6.88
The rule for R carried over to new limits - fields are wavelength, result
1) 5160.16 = 8.95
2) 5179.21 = 7.47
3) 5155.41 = 9.11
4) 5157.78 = 9.16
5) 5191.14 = 8.4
